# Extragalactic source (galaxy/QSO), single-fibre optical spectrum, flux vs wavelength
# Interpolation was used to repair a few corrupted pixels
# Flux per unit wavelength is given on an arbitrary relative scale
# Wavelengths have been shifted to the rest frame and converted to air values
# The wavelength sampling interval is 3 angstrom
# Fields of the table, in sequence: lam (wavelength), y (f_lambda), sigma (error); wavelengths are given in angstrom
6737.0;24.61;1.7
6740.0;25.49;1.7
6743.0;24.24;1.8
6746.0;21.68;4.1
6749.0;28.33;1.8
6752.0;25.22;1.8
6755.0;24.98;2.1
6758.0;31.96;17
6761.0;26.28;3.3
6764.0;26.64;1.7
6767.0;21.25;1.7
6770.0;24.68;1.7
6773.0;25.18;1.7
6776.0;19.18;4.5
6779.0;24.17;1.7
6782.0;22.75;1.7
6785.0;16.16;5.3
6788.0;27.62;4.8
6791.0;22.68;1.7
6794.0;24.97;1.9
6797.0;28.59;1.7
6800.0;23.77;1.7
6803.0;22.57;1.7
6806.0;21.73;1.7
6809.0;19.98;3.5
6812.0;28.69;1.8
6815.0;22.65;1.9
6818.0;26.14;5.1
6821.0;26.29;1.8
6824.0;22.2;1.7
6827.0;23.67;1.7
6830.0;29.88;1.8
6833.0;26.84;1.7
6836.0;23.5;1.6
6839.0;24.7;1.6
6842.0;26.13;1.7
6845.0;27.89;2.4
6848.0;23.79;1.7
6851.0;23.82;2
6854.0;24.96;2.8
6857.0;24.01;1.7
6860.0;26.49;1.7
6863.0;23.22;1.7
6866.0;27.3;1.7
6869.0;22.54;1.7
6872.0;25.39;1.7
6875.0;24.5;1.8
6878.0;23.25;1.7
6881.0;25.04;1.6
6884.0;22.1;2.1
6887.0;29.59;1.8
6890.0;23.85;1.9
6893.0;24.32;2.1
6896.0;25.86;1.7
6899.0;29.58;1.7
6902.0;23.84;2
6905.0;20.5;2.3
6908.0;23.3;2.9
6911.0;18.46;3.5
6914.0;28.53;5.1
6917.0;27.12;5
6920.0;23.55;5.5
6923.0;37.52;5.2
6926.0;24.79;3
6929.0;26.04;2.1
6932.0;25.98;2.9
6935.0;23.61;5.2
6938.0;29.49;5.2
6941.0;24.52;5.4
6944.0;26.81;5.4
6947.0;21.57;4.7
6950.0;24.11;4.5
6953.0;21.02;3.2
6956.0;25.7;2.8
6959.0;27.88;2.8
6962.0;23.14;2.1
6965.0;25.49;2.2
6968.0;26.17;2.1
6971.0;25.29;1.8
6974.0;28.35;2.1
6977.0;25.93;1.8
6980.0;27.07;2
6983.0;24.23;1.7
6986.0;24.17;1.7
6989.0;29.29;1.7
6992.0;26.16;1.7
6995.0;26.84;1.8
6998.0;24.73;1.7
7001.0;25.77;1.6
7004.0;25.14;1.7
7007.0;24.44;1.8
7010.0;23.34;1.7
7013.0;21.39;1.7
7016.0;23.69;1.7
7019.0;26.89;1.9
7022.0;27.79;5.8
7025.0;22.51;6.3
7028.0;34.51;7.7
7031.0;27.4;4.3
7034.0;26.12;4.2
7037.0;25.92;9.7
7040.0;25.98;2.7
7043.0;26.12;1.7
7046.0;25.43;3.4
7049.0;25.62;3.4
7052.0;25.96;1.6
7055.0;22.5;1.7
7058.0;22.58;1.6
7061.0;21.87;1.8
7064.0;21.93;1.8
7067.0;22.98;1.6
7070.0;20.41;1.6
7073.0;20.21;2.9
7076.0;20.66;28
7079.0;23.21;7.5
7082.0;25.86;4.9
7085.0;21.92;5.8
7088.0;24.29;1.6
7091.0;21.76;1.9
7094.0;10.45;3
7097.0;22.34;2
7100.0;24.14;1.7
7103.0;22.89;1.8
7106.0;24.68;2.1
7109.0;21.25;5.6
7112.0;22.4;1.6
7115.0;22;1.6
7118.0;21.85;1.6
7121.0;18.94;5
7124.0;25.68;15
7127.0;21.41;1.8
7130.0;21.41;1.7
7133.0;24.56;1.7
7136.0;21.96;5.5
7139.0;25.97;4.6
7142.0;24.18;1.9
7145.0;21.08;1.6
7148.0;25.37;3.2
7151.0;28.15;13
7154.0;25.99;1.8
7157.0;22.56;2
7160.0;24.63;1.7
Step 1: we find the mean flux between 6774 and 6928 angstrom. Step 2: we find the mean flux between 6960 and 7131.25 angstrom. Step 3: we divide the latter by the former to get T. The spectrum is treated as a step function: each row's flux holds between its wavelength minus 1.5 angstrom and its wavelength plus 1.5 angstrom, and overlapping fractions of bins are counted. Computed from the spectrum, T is 0.97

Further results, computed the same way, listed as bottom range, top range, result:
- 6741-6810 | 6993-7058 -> 1.06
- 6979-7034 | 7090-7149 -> 0.86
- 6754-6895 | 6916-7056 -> 1.05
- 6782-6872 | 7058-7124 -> 0.89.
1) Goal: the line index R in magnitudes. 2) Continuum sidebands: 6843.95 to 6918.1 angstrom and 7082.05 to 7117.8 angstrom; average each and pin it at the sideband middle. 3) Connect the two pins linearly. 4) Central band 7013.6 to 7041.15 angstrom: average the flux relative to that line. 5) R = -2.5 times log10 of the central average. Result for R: -0.17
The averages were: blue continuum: 24.7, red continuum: 21.8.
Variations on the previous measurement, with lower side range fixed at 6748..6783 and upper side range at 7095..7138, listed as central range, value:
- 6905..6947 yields -0.08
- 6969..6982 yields -0.13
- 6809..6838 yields -0.03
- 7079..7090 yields -0.05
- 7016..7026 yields -0.11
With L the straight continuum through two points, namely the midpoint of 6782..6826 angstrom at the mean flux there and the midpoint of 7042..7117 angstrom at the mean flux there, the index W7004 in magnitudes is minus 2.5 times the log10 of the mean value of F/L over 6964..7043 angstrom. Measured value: -0.14 mag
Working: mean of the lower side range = 23.8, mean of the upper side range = 22.5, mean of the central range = 26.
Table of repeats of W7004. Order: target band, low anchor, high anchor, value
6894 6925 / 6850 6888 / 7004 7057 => -0.04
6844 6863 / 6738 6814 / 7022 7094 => -0.03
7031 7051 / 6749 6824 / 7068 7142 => -0.15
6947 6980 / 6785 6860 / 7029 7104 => -0.06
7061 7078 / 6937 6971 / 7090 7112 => 0.03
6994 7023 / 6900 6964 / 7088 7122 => -0.07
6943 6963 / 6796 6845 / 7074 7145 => -0.03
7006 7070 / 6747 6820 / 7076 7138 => -0.10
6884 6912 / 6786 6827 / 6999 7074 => 0.01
